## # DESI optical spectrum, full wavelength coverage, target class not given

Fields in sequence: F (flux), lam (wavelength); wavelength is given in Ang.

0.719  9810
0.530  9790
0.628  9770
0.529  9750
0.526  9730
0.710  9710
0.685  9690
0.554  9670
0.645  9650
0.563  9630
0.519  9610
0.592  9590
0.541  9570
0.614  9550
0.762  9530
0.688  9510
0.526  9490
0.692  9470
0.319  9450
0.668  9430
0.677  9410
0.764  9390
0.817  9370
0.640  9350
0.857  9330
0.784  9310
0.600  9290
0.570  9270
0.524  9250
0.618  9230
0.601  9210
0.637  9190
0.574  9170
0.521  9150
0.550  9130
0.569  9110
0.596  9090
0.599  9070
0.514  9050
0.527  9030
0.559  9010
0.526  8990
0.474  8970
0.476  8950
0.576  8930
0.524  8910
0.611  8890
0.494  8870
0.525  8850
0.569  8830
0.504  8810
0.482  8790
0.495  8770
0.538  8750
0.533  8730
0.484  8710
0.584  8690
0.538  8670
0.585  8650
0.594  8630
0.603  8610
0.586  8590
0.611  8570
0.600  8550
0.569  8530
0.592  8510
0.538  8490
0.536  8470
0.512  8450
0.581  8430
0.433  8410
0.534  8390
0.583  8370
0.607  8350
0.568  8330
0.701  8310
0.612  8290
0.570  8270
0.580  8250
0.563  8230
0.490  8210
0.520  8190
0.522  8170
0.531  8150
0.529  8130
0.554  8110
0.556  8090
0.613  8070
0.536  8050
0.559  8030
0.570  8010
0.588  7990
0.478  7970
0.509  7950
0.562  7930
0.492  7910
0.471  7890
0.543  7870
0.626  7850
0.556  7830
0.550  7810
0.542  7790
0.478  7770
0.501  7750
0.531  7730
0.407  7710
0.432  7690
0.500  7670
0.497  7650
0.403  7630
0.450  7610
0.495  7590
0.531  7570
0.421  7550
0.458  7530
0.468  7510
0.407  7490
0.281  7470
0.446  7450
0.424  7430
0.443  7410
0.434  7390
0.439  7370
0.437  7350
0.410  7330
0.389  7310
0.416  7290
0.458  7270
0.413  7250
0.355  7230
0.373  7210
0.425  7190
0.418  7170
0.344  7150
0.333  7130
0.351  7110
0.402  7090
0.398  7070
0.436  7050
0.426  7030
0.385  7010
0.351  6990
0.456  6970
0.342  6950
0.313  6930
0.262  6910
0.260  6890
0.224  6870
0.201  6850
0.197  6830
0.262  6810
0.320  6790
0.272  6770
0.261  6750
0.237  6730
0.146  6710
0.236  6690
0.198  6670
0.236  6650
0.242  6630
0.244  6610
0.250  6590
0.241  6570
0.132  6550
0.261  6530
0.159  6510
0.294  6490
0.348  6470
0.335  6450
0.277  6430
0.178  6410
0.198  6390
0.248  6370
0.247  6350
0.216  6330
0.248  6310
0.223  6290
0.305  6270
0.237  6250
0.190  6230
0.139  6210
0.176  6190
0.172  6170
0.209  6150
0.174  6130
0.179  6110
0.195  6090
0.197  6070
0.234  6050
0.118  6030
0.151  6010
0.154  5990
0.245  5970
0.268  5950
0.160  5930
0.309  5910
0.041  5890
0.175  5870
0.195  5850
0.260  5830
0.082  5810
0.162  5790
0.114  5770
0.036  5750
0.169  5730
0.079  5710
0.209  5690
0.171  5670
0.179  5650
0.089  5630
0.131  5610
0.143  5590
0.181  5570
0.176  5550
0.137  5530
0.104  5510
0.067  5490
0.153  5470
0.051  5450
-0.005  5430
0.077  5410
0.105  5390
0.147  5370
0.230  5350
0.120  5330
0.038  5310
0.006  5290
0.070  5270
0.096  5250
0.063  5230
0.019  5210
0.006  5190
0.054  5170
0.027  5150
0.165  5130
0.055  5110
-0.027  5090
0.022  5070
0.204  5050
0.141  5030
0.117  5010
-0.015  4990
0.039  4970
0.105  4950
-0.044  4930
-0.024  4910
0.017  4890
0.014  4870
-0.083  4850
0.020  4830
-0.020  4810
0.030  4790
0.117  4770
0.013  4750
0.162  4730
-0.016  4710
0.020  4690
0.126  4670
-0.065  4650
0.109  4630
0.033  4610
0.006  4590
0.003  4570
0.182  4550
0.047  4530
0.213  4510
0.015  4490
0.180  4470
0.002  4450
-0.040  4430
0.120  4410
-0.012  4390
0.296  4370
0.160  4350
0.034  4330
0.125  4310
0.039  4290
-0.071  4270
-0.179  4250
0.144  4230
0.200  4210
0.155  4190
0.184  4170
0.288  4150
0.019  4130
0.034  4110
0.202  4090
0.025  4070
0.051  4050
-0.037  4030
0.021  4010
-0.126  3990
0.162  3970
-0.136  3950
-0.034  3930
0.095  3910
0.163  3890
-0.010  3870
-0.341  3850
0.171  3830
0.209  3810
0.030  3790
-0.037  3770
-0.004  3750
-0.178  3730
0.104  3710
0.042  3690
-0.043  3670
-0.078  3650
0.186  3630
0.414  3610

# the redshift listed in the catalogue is 0.737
